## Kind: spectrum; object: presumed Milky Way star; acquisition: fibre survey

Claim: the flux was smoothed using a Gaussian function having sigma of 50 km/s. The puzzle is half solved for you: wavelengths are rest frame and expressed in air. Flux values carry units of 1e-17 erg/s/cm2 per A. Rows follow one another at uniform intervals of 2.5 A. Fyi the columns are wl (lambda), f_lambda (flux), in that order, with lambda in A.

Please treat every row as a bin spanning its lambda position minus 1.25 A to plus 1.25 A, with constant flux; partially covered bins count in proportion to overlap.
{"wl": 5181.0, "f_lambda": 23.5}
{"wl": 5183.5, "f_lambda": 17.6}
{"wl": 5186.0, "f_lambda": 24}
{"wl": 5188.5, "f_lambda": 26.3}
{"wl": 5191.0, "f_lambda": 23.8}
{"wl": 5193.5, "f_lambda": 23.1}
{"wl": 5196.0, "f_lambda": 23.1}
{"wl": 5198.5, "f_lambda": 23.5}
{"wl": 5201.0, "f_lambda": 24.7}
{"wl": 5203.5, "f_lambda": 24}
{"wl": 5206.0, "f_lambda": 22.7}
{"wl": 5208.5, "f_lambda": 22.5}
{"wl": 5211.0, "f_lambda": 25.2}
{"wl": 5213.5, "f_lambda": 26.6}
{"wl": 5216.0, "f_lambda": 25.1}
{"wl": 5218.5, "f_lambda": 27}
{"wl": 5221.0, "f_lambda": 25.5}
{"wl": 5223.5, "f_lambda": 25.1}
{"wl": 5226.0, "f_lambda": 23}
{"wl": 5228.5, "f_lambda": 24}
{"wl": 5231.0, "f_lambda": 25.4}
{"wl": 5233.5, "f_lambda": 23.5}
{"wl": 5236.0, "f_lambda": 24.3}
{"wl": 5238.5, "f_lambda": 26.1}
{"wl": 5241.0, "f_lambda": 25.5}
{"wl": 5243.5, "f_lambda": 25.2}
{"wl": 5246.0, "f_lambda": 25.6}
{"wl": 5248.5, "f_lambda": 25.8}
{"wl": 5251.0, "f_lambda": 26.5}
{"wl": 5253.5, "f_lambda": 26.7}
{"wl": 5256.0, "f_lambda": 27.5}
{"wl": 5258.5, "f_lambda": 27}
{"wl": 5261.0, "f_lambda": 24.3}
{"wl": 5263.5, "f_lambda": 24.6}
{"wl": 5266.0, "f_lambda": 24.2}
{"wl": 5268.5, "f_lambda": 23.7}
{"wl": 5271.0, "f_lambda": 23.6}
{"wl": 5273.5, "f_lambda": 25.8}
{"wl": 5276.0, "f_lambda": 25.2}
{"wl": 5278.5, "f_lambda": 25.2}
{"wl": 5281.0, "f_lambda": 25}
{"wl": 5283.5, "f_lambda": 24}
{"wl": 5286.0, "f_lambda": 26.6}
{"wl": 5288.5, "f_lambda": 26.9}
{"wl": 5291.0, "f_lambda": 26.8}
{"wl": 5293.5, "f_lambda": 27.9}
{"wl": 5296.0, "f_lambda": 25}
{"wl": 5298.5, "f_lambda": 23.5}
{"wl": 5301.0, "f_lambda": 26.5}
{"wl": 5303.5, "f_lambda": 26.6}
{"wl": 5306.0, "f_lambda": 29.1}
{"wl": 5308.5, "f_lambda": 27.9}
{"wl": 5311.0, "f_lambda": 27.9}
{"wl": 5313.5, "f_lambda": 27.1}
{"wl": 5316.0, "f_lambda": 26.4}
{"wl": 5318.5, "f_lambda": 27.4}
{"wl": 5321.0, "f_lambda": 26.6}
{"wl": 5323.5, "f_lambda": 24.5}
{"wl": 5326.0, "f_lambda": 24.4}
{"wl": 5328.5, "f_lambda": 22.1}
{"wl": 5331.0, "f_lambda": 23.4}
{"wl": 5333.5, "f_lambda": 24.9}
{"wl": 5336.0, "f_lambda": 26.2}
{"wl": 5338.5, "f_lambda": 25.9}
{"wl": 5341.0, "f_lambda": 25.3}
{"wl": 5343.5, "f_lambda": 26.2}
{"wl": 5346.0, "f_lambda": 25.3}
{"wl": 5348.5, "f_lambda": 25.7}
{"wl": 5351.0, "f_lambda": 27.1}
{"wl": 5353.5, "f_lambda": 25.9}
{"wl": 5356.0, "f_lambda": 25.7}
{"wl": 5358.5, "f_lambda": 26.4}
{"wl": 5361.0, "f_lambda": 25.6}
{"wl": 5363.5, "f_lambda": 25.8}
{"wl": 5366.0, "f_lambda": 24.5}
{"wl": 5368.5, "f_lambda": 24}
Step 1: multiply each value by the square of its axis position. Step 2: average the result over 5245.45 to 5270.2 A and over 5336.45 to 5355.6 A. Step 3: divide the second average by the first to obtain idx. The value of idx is 1.05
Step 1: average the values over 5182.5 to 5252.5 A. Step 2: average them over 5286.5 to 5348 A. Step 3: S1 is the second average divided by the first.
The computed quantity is 1.06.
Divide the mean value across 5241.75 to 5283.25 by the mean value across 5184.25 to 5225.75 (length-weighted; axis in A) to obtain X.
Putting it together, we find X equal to 1.0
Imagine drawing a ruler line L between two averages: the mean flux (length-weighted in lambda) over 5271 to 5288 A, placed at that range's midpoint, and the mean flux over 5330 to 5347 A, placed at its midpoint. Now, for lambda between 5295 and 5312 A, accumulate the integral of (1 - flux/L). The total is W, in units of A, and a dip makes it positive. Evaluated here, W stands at -0.9 A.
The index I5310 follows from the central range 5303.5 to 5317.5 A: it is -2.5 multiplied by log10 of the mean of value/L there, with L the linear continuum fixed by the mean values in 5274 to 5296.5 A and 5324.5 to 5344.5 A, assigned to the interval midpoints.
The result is -0.093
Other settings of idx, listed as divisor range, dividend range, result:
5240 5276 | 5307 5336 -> 1.04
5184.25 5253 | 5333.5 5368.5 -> 1.10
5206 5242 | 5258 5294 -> 1.04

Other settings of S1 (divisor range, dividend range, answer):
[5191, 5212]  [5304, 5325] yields 1.15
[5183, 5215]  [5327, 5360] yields 1.07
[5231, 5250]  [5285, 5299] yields 1.04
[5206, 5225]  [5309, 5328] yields 1.05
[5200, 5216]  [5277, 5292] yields 1.06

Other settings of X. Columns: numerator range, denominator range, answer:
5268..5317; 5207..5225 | 1.03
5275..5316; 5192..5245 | 1.07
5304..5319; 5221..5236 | 1.13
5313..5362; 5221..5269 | 1.02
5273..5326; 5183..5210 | 1.12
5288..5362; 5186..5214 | 1.08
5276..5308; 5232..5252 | 1.03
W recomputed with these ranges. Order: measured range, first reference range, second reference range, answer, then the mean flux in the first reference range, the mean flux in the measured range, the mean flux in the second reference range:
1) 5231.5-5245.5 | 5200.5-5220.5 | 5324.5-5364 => -0.06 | 24.8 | 25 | 25.4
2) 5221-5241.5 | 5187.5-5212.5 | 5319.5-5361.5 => -0.35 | 23.9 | 24.6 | 25.4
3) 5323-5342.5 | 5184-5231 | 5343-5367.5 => 0.73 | 24.3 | 24.6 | 25.8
